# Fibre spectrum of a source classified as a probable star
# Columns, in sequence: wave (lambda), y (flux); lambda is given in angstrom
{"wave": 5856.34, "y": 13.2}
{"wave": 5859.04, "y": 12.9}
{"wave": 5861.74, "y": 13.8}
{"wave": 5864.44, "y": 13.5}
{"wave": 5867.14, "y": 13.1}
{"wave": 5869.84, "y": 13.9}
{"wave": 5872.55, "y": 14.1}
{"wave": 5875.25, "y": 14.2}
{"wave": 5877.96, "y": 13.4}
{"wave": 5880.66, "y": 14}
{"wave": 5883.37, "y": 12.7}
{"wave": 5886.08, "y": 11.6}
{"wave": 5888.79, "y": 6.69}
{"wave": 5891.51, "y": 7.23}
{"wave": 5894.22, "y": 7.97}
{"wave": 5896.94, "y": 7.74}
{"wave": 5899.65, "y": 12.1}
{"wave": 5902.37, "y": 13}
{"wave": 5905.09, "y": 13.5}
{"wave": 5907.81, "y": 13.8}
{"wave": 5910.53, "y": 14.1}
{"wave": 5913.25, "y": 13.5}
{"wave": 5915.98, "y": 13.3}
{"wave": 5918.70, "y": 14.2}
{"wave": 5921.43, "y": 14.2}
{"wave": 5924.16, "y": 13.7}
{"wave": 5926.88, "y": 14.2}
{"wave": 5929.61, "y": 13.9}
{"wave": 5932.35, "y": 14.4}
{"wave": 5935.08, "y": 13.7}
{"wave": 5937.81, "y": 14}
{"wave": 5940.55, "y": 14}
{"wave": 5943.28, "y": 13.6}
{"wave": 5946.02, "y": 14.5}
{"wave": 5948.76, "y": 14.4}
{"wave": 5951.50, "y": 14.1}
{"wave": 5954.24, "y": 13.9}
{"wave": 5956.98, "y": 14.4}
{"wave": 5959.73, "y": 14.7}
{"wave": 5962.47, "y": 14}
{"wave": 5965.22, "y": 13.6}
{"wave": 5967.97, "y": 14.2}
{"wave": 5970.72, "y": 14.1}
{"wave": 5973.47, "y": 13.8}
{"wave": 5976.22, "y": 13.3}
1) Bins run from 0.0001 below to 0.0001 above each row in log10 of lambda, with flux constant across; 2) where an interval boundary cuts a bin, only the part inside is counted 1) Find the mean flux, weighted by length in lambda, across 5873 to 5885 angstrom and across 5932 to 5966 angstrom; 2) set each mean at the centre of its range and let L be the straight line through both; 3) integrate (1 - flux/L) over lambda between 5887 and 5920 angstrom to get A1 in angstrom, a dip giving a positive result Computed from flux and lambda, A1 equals 5.6 angstrom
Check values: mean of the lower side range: 13.6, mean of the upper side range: 14.1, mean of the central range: 11.4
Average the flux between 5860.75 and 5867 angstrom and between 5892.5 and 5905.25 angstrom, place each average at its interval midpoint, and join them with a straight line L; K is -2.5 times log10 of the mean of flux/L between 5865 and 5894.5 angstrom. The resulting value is 0.03 mag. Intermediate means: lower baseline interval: 13.5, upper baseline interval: 10.5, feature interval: 11.9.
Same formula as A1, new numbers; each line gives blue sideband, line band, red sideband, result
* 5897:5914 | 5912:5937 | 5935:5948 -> -0.8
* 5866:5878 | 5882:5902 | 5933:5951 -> 6.1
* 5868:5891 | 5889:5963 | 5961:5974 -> 0.9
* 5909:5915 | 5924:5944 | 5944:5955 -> 0.1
